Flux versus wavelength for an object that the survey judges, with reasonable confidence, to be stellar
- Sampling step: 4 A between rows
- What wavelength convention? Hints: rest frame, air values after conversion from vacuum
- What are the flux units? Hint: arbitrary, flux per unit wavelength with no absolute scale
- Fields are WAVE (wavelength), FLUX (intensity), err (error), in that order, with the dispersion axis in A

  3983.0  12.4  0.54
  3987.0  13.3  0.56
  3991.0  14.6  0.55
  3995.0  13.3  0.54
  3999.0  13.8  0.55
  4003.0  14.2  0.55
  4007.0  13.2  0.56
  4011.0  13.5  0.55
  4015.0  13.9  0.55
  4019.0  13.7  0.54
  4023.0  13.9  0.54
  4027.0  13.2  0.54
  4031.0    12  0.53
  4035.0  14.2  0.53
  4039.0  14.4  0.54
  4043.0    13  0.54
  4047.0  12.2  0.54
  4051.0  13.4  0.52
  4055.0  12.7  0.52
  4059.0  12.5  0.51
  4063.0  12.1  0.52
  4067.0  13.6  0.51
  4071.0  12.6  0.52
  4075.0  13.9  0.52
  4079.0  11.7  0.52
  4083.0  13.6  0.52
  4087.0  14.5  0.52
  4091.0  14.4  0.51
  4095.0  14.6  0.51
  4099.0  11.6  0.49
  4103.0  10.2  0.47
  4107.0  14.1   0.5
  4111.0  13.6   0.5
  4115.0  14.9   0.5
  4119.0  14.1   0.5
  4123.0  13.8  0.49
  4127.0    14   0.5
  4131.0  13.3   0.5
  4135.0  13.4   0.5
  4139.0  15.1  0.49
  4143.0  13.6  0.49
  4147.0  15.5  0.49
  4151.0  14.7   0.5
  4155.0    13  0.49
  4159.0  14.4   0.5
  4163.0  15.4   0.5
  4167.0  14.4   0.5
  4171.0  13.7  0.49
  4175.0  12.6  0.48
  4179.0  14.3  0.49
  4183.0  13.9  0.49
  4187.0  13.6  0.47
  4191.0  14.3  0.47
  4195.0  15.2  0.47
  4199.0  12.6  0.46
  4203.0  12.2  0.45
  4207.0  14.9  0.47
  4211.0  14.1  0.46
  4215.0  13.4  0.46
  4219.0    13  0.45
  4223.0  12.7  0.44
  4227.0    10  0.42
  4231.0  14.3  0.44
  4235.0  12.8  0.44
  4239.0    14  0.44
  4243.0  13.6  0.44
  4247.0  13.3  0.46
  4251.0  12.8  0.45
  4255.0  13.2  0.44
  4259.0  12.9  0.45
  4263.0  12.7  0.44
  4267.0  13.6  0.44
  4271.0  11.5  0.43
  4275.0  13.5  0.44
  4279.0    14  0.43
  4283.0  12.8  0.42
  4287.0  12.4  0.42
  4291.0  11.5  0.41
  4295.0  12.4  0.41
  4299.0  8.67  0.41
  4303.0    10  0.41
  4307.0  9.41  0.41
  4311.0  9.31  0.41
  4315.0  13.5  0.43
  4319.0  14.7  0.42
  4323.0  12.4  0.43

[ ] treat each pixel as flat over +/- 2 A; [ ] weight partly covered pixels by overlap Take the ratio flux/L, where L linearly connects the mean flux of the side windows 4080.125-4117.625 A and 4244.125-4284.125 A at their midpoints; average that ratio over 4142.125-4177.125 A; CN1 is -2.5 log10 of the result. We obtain -0.07 mag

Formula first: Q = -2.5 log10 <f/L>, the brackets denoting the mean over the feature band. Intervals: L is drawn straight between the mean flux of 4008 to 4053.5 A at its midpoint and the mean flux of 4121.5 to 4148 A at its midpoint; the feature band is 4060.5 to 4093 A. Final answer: 0.03 mag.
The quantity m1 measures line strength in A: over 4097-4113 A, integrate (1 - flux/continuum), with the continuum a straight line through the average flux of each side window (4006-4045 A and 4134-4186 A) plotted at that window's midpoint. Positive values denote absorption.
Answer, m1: 1.7 A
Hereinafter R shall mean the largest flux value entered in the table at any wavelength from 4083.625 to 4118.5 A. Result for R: 14.9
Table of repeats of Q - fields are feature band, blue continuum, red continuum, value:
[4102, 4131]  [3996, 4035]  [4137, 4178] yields 0.03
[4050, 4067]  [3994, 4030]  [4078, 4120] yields 0.06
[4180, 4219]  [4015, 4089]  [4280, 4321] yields -0.13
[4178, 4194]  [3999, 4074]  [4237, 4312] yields -0.12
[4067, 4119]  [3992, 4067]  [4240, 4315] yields -0.03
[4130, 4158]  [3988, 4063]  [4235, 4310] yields -0.10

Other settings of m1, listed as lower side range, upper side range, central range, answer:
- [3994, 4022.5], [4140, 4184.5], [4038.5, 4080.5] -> 2.9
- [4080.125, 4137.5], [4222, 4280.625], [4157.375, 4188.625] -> -1.7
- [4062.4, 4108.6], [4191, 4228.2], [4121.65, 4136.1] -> -0.5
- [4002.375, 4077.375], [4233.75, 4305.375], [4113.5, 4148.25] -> -3.2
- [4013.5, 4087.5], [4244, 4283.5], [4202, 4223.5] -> -0.7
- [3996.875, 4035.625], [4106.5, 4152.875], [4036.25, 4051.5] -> 0.5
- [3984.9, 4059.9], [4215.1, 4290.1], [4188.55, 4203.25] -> -0.8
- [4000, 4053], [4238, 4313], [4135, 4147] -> -1.4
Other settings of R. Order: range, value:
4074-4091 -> 14.5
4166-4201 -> 15.2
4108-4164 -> 15.5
